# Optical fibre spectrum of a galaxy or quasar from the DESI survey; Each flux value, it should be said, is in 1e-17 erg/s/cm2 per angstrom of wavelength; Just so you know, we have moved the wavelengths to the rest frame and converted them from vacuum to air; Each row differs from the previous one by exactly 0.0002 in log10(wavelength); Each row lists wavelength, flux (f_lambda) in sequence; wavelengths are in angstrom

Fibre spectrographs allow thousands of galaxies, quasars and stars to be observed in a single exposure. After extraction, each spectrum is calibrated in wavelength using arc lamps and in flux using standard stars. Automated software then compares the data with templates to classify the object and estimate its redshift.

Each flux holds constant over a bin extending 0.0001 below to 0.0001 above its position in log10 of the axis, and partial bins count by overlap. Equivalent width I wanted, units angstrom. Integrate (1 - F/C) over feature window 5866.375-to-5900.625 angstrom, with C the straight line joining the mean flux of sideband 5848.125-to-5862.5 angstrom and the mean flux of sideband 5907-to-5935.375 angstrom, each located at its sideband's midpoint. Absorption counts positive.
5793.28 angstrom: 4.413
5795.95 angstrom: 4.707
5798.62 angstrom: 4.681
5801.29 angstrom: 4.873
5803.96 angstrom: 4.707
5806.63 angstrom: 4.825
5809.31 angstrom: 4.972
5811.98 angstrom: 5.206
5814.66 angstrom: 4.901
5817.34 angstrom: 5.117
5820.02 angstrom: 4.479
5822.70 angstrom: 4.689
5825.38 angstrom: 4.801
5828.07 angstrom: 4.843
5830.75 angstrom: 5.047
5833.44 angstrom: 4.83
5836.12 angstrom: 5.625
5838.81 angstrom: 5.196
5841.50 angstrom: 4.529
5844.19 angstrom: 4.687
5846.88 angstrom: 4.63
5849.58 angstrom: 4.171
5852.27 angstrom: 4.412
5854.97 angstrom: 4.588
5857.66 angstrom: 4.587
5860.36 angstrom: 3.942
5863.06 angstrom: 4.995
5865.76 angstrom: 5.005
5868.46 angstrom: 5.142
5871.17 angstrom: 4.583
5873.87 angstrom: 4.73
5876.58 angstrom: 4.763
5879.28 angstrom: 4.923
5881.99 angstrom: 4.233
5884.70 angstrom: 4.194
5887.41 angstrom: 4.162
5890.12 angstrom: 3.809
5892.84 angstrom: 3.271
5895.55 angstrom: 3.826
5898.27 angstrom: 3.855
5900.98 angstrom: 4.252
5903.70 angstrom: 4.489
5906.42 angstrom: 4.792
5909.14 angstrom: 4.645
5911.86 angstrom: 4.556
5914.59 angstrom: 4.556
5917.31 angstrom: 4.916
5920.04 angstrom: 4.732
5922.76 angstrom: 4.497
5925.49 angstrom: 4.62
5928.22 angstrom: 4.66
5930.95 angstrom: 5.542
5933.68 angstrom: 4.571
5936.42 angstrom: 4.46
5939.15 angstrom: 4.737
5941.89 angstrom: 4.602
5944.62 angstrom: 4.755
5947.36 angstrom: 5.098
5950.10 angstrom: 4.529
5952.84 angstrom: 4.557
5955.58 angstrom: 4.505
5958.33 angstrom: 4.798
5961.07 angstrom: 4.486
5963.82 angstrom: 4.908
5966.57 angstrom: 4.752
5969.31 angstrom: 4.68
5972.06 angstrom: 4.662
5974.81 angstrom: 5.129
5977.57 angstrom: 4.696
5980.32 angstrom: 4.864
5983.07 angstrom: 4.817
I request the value 1.6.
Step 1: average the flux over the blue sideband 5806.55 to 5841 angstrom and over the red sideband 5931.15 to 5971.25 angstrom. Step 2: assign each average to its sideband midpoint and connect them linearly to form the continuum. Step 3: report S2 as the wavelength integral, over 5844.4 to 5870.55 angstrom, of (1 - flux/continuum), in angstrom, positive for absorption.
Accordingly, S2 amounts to 1.5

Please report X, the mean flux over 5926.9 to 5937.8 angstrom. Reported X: 4.81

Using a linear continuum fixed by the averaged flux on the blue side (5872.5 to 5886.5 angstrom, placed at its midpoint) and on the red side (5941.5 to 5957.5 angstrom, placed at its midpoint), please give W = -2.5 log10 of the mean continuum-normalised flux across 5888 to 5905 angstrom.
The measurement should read 0.17 mag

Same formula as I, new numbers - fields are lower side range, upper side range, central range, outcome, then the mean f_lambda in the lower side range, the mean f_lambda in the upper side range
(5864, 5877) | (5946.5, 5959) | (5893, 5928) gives 2.4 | 4.85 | 4.67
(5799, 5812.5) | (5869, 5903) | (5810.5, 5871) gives -2.4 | 4.89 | 4.24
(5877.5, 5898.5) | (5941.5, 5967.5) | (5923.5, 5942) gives -1.0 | 4.06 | 4.7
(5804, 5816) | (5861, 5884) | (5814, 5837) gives -0.1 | 4.95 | 4.75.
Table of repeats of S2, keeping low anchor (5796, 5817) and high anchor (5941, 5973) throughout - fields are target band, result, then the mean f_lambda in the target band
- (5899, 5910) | 0.6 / 4.5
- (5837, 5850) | 0.3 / 4.71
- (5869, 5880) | 0.1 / 4.77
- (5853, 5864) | 0.7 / 4.5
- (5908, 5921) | 0.2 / 4.68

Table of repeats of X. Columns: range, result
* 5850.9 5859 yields 4.53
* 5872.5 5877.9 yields 4.75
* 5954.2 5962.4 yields 4.6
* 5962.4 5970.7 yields 4.78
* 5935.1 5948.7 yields 4.73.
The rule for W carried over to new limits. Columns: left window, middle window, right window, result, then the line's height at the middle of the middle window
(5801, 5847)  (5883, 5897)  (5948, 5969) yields 0.23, 4.78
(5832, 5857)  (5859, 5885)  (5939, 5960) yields 0.01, 4.73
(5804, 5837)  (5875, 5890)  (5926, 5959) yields 0.10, 4.83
